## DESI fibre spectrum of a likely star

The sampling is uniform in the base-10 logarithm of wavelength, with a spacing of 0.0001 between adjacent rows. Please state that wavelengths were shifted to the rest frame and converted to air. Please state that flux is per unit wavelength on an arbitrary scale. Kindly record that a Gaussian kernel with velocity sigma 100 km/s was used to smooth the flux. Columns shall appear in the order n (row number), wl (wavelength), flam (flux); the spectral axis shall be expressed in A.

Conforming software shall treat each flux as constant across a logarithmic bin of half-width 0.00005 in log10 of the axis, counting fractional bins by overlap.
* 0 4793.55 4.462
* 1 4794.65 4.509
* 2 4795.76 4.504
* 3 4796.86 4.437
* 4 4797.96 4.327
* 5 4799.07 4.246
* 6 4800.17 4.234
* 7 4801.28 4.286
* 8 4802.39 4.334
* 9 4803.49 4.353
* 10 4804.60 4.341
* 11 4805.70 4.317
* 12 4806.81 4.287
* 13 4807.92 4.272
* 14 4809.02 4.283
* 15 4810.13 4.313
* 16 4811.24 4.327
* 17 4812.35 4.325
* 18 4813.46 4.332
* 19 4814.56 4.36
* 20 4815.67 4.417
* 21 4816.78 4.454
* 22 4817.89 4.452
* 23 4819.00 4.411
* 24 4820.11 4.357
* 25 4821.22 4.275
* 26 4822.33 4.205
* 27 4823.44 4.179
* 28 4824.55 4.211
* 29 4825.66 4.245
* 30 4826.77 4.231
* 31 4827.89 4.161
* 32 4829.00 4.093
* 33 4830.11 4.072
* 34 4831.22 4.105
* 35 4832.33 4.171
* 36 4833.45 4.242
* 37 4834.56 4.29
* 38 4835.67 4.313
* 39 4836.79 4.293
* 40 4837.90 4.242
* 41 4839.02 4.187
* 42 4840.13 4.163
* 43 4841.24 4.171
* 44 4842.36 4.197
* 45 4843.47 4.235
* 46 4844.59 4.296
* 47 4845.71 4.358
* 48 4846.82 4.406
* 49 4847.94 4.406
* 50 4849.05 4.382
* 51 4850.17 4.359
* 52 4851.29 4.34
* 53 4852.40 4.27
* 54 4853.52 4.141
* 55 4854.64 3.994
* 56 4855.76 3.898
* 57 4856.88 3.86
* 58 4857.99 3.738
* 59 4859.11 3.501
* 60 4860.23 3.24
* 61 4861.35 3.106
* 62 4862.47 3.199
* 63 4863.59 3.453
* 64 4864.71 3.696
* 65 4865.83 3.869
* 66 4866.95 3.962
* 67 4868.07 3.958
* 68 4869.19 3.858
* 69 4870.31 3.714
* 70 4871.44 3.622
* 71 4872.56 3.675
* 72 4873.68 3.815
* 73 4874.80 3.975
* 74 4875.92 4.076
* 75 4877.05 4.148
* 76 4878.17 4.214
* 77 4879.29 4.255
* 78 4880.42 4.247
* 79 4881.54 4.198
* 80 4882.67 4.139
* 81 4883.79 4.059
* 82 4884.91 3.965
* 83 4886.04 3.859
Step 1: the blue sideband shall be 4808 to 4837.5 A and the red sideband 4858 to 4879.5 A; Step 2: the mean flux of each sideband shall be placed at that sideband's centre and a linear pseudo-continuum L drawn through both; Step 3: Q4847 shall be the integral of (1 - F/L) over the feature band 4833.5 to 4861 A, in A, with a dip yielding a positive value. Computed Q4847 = -0.9 A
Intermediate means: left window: 4.27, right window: 3.75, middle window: 4.13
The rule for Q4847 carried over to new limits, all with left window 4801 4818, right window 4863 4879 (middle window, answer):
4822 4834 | 0.1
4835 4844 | -0.3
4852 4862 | 0.6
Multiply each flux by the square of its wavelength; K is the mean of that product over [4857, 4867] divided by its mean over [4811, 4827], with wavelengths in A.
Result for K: 0.8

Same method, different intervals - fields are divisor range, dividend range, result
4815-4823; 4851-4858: 0.94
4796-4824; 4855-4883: 0.90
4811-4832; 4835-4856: 1.00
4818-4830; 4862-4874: 0.89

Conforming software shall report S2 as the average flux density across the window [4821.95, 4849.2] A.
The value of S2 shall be 4.23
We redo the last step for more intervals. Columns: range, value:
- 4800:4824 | 4.32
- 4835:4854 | 4.28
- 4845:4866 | 3.91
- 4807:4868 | 4.13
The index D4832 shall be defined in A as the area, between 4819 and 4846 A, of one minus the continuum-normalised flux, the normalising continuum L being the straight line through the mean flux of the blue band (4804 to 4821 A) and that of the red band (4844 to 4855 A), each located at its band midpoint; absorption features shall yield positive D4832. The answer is 0.6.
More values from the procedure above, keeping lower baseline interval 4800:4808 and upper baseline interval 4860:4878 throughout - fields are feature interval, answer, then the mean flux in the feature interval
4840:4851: -1.0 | 4.3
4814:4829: -0.5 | 4.3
